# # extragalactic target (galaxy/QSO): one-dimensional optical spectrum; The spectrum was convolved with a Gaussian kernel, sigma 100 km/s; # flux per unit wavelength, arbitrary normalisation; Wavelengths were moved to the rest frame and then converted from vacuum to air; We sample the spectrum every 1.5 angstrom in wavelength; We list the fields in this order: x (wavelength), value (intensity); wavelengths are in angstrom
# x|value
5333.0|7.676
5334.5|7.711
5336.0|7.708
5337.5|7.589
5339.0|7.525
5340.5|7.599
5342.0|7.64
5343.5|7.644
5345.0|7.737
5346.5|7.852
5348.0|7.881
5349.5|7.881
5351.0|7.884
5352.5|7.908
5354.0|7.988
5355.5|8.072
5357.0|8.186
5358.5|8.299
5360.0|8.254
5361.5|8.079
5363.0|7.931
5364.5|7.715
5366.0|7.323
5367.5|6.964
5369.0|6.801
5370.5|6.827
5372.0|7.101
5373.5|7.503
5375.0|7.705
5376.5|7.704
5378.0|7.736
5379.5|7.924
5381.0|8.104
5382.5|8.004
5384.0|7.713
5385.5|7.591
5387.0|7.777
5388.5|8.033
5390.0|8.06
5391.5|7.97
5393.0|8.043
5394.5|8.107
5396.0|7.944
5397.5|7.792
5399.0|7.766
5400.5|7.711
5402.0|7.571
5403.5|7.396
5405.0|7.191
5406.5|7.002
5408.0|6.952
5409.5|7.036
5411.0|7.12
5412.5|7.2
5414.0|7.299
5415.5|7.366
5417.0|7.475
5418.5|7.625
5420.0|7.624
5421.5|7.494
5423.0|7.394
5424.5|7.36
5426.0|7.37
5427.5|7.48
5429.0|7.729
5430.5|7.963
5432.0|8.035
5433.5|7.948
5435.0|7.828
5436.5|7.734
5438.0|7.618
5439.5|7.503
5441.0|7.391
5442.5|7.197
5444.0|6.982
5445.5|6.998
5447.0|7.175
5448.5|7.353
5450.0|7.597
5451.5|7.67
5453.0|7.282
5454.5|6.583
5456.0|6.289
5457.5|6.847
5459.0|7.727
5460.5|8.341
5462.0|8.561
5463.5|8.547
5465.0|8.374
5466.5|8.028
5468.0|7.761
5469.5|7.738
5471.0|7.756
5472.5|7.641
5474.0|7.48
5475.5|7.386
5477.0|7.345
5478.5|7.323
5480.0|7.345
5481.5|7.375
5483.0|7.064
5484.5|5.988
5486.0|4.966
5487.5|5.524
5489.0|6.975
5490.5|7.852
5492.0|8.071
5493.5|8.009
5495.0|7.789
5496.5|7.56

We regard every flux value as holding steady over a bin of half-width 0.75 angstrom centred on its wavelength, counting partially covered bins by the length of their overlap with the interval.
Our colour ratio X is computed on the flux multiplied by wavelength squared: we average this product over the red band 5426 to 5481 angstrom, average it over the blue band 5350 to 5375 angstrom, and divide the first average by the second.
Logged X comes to 1.0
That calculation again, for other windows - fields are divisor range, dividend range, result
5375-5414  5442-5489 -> 0.98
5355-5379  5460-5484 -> 1.05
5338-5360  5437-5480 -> 0.99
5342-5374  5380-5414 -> 1.01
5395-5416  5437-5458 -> 0.99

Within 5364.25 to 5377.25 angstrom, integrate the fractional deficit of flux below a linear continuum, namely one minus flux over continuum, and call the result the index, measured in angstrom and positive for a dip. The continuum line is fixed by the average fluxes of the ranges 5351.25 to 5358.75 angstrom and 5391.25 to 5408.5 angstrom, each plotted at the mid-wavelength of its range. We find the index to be 1.0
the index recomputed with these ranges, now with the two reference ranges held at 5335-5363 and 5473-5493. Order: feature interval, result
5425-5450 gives -0.77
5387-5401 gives -0.65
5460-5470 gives -1.52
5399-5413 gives 0.43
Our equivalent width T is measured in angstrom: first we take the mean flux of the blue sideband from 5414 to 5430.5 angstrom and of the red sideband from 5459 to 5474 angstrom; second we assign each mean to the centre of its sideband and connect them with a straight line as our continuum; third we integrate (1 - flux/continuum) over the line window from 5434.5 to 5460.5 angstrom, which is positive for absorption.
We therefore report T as 1.7 angstrom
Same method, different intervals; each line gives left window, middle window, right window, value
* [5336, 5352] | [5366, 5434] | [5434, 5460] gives -0.6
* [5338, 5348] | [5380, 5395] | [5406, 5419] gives -1.1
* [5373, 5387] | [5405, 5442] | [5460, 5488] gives 0.6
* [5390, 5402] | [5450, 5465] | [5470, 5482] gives 0.0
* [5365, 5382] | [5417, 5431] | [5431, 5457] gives -0.3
